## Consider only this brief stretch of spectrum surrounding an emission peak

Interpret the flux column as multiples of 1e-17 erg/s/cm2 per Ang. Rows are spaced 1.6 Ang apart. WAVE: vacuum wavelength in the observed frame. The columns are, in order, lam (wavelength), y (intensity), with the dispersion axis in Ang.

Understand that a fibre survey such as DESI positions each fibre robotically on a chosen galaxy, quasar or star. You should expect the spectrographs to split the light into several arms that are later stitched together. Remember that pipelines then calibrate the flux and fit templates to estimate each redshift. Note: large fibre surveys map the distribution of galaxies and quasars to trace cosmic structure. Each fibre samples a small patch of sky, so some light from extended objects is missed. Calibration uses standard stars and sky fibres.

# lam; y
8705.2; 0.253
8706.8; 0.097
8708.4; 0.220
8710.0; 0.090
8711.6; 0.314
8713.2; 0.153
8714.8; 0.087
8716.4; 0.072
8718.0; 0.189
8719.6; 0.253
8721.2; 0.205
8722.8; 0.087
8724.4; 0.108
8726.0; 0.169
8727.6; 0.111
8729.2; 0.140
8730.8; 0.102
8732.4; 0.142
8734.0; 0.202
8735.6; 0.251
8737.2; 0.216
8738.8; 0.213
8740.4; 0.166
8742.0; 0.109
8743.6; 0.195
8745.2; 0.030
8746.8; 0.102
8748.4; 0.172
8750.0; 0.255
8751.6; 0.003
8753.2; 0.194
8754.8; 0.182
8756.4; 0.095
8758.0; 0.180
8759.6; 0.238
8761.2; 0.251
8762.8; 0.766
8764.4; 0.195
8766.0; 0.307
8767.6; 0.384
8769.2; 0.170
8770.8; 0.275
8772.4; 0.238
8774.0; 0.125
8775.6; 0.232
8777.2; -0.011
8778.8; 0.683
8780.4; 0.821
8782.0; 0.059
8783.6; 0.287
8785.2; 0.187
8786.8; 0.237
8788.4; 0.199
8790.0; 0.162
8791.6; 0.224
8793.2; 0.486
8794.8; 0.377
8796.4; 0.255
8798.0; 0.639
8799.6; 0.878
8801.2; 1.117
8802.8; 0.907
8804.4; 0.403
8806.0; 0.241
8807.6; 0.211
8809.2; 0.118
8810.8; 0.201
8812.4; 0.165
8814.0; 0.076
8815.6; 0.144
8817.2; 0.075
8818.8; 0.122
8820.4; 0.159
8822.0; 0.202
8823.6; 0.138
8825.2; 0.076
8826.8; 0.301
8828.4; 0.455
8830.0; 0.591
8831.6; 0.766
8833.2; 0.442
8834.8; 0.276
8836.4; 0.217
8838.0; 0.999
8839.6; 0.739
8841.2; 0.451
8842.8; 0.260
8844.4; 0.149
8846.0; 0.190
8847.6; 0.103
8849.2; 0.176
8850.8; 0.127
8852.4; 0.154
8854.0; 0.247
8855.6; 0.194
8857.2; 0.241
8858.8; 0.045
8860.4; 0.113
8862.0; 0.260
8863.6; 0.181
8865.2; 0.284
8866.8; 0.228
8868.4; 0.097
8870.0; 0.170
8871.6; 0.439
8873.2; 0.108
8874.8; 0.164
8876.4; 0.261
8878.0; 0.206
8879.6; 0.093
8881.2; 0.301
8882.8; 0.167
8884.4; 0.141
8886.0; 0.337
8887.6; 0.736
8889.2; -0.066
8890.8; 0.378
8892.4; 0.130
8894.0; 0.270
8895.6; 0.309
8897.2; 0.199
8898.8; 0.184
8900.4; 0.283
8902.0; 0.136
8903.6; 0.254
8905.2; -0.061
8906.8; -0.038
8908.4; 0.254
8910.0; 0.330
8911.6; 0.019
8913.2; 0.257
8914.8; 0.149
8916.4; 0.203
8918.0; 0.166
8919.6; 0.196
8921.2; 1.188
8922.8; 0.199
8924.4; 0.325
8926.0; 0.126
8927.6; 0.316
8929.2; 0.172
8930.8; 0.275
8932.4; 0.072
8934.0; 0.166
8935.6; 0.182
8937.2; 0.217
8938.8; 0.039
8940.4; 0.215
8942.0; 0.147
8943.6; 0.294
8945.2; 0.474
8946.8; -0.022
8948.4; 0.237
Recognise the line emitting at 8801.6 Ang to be H-beta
